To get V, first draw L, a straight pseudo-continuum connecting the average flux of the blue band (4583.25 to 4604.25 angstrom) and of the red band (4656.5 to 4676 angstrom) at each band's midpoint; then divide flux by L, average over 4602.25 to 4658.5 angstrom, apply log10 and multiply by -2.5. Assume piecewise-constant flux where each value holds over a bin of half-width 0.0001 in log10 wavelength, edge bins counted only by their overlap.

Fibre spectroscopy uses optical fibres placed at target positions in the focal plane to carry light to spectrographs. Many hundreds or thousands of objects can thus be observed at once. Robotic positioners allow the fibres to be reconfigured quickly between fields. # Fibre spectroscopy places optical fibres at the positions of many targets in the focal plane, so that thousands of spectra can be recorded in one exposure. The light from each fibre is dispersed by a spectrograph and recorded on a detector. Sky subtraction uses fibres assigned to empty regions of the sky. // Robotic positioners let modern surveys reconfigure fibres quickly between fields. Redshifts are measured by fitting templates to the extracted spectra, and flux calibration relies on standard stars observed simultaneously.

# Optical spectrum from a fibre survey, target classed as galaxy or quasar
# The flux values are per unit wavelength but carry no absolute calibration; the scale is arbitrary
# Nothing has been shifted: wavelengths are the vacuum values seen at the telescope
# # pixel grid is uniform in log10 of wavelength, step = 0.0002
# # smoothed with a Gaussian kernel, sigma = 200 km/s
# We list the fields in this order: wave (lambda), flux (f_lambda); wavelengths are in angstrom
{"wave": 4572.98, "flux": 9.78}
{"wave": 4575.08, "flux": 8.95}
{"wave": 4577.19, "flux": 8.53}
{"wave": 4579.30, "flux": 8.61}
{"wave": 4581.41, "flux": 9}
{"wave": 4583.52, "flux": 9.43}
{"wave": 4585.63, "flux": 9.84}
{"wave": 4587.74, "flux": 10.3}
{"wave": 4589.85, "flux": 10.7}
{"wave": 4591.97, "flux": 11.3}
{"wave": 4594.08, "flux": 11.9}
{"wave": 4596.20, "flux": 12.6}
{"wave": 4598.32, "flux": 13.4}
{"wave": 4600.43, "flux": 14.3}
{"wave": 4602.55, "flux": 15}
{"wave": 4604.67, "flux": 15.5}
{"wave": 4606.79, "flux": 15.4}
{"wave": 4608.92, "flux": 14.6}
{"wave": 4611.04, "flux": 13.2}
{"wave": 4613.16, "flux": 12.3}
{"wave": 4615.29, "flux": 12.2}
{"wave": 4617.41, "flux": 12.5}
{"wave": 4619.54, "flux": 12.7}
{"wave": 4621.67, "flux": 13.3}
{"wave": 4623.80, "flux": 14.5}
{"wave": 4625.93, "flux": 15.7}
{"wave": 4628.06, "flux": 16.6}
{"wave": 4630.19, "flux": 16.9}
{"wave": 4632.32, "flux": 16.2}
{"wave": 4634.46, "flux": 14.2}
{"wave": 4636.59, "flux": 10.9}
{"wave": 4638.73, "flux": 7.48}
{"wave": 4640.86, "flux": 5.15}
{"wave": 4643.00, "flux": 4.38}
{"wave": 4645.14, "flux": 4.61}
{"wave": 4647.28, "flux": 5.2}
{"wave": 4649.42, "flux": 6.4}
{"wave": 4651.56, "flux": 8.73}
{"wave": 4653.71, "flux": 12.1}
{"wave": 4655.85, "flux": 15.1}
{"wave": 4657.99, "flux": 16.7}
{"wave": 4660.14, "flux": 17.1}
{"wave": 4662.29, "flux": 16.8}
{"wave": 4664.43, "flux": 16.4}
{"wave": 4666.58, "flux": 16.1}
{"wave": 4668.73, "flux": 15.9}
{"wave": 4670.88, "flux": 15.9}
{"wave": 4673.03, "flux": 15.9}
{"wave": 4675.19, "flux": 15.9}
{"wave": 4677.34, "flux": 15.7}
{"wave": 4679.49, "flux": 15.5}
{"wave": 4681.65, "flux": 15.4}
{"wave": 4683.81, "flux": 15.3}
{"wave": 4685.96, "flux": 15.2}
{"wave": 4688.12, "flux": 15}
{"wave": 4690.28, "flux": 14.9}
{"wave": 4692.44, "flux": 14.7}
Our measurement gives 0.16 mag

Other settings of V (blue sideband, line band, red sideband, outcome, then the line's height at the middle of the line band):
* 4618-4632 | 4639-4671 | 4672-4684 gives 0.31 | 15.3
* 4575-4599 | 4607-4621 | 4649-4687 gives -0.10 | 11.9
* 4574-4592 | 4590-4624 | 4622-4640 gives -0.14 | 11.7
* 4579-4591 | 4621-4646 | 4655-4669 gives 0.17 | 13.9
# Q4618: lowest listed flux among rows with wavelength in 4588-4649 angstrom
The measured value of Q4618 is 4.38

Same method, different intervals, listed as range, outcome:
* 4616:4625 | 12.5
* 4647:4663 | 5.2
